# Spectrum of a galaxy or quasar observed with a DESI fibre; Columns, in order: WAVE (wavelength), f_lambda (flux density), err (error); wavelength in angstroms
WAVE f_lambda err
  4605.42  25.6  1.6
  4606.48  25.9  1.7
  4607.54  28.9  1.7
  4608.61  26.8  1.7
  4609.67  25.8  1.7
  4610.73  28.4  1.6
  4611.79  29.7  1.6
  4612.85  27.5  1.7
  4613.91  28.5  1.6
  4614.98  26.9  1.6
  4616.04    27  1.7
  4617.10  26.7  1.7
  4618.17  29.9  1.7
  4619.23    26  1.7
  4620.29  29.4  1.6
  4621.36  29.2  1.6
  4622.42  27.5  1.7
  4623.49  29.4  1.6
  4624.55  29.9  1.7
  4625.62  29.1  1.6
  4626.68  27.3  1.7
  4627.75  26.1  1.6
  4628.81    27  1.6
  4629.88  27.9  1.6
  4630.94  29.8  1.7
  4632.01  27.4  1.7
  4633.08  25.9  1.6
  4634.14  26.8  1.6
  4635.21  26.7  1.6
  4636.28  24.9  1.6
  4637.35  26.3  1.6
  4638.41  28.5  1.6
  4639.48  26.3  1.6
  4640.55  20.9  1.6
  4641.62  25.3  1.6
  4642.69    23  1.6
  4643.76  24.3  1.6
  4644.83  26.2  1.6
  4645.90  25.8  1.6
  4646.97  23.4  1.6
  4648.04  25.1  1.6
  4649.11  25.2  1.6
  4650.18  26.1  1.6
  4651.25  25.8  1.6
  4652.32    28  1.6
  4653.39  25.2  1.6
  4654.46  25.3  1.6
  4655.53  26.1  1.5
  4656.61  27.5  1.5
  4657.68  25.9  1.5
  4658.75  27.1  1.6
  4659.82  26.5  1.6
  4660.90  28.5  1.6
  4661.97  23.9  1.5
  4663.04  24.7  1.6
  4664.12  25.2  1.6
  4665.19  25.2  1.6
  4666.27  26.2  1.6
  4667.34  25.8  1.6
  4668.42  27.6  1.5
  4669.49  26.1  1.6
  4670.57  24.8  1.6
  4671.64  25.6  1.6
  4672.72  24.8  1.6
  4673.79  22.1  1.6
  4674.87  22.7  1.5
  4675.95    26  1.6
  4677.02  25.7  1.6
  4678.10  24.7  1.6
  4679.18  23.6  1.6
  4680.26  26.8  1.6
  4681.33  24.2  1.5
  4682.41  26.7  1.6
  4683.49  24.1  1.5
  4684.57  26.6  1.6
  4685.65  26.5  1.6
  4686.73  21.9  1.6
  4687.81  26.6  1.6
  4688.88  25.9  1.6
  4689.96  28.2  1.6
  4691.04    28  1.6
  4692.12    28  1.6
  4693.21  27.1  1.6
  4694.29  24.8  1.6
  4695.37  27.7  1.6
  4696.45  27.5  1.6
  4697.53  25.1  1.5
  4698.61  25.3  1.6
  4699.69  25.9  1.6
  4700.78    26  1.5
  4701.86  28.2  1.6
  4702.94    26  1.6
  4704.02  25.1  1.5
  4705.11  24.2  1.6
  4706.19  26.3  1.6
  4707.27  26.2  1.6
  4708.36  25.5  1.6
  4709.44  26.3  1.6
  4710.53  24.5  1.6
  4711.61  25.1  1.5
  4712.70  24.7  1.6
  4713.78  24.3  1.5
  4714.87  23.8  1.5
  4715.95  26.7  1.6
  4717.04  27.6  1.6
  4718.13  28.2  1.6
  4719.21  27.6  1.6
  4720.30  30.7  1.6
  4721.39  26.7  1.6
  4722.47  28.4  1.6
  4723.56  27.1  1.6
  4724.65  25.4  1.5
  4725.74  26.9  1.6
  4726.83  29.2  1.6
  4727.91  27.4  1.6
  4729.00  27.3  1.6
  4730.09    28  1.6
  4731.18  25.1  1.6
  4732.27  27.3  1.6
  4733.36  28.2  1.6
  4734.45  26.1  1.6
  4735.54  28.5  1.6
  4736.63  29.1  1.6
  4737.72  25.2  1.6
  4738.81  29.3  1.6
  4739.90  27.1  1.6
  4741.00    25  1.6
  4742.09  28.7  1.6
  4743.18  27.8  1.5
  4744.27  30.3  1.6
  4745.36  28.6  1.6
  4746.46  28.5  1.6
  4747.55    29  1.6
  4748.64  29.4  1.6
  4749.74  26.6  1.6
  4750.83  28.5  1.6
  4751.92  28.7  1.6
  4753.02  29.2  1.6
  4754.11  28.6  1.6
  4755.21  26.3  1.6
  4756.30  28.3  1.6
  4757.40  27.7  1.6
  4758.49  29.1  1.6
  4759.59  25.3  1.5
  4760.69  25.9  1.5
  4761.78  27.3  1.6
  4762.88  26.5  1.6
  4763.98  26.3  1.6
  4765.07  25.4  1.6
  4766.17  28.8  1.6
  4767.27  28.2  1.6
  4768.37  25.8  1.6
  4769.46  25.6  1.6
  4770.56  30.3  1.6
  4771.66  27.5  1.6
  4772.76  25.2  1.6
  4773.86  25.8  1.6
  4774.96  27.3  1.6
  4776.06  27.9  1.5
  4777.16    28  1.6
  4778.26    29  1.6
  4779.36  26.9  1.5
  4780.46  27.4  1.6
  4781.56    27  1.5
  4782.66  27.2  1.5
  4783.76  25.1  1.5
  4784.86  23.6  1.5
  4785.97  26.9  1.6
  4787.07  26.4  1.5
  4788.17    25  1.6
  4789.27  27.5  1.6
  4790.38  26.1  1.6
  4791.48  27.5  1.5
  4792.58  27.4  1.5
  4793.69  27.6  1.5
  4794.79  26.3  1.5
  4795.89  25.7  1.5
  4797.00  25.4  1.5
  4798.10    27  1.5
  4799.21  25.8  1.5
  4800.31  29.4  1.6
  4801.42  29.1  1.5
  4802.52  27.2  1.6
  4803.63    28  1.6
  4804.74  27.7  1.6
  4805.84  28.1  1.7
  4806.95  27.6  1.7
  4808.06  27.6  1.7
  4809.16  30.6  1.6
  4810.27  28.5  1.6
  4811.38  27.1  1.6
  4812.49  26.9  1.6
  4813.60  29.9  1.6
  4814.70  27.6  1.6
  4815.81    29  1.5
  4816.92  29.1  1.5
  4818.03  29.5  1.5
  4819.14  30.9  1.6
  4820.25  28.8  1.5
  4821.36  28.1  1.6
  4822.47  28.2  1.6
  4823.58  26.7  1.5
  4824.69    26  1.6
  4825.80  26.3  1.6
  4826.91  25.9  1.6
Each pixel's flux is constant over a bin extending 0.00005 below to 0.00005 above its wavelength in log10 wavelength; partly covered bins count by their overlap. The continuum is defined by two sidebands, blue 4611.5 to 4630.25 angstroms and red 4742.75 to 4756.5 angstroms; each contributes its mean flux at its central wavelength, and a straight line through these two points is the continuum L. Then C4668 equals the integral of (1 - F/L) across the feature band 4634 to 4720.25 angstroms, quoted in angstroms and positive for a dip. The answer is 7.5 angstroms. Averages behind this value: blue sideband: 28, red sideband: 28.5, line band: 25.8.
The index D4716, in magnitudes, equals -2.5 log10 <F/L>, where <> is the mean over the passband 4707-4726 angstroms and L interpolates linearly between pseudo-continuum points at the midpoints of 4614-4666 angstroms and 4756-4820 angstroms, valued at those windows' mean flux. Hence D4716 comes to 0.022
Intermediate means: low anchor 26.5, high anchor 27.4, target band 26.4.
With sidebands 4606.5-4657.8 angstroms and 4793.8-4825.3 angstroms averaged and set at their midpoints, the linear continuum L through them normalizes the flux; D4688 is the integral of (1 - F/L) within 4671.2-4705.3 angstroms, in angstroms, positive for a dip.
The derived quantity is 1.8 angstroms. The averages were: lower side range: 26.8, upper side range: 27.9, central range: 25.7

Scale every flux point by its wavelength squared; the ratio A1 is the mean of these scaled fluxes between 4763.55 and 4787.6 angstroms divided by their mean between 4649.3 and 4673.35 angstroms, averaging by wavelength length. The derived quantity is 1.1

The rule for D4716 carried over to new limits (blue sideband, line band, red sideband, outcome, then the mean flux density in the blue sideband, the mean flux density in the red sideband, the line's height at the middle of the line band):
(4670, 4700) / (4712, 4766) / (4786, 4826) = -0.04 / 25.6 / 27.7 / 26.5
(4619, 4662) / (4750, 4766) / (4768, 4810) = -0.02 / 26.5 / 27.1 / 27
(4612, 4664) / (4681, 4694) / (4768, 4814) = 0.03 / 26.6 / 27.2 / 26.8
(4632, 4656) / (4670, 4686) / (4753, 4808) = 0.04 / 25.5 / 27.1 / 25.9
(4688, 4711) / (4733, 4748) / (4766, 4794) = -0.05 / 26.3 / 26.9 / 26.6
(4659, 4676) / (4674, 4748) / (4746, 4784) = -0.01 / 25.4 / 27.4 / 26.3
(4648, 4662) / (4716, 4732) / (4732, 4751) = 0.00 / 26.3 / 28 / 27.6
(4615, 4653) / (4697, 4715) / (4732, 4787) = 0.07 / 26.7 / 27.4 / 27.1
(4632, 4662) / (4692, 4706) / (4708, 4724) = 0.01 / 25.8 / 26.5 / 26.3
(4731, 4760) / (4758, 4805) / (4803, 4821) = 0.05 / 27.9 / 28.5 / 28.2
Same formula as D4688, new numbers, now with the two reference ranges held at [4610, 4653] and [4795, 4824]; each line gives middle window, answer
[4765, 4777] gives 0.3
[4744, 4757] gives -0.4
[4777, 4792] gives 0.7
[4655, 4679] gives 1.4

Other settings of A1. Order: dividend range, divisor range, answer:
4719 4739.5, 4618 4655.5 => 1.08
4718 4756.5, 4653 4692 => 1.12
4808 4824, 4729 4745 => 1.07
